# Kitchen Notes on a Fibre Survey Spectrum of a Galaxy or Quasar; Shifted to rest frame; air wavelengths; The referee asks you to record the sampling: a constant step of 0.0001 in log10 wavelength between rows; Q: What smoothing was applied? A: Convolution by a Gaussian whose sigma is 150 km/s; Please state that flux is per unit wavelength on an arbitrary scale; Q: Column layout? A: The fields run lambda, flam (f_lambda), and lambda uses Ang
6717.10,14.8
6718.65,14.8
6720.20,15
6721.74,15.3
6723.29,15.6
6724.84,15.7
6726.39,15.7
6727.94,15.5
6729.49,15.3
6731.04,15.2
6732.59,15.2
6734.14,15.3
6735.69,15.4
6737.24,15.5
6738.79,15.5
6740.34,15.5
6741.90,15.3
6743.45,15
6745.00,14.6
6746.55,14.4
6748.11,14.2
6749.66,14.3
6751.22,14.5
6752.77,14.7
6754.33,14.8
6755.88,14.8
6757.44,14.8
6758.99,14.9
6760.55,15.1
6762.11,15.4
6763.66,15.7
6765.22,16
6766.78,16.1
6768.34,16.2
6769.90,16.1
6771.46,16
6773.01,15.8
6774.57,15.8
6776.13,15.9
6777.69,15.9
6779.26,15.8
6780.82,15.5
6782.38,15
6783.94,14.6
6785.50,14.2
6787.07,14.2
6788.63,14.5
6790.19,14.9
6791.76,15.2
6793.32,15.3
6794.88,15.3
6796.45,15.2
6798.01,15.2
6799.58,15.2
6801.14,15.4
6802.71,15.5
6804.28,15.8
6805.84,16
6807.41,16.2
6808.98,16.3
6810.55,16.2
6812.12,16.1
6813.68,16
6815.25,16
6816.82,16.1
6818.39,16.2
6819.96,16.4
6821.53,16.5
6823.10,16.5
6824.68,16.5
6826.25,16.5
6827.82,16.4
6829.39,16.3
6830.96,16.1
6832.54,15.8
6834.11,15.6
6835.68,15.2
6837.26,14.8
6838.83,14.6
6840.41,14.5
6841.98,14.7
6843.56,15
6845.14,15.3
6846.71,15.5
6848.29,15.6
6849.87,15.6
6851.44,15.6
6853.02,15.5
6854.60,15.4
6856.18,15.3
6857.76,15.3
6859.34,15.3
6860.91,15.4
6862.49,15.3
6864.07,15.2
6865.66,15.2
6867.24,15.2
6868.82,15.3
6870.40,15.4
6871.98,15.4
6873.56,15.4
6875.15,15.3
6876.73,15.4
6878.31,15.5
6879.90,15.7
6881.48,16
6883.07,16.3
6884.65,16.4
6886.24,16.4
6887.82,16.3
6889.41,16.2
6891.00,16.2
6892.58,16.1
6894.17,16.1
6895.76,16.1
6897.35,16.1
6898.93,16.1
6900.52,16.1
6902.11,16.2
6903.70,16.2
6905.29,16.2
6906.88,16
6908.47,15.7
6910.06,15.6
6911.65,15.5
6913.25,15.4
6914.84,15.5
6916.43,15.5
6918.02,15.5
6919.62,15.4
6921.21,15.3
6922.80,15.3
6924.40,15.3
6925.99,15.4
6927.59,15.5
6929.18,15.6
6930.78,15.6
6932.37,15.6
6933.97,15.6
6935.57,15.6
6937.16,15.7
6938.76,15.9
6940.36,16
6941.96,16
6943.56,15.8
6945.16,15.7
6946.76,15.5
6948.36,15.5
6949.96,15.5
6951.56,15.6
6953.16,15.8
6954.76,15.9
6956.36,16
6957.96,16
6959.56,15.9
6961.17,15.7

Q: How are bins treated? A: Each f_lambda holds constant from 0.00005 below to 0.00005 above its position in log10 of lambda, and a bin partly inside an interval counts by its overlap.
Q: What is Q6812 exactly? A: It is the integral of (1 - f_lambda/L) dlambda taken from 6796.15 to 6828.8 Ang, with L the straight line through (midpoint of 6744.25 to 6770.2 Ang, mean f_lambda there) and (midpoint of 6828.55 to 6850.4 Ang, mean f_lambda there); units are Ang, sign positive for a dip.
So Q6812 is -1.7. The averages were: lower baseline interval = 15.1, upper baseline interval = 15.3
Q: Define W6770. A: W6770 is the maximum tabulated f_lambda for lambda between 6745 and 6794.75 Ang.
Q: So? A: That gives 16.2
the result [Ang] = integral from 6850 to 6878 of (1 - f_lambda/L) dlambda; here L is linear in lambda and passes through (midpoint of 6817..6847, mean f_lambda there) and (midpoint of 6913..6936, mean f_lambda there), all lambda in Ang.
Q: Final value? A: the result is 0.49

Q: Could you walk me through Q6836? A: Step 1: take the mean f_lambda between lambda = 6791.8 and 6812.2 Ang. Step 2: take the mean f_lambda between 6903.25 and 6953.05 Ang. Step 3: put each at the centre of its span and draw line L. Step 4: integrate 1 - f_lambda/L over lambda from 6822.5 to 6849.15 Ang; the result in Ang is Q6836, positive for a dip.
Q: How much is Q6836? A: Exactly 0.10 Ang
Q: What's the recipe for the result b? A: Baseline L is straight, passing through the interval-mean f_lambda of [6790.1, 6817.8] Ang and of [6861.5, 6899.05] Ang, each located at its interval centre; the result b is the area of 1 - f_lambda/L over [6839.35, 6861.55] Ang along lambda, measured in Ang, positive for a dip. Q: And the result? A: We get 0.6 Ang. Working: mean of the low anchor 15.7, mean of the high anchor 15.8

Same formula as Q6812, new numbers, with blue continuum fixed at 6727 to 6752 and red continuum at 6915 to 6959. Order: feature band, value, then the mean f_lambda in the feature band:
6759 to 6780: -0.9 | 15.8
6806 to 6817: -0.6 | 16.1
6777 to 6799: 0.2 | 15.1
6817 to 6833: -1.1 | 16.3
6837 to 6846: 0.3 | 14.8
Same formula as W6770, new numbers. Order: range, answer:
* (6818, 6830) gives 16.5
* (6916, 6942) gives 16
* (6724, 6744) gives 15.7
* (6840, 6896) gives 16.4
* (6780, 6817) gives 16.3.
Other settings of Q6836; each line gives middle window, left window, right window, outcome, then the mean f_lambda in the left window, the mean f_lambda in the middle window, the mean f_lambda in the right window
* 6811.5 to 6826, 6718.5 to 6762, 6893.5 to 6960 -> -0.86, 15.1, 16.3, 15.7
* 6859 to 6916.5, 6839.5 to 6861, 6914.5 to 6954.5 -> -1.31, 15.3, 15.8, 15.6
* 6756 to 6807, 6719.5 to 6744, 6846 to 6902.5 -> 0.34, 15.4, 15.4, 15.7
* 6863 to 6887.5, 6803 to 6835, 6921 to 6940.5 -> 0.38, 16.2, 15.6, 15.6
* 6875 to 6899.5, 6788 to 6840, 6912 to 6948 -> -0.62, 15.7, 16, 15.6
